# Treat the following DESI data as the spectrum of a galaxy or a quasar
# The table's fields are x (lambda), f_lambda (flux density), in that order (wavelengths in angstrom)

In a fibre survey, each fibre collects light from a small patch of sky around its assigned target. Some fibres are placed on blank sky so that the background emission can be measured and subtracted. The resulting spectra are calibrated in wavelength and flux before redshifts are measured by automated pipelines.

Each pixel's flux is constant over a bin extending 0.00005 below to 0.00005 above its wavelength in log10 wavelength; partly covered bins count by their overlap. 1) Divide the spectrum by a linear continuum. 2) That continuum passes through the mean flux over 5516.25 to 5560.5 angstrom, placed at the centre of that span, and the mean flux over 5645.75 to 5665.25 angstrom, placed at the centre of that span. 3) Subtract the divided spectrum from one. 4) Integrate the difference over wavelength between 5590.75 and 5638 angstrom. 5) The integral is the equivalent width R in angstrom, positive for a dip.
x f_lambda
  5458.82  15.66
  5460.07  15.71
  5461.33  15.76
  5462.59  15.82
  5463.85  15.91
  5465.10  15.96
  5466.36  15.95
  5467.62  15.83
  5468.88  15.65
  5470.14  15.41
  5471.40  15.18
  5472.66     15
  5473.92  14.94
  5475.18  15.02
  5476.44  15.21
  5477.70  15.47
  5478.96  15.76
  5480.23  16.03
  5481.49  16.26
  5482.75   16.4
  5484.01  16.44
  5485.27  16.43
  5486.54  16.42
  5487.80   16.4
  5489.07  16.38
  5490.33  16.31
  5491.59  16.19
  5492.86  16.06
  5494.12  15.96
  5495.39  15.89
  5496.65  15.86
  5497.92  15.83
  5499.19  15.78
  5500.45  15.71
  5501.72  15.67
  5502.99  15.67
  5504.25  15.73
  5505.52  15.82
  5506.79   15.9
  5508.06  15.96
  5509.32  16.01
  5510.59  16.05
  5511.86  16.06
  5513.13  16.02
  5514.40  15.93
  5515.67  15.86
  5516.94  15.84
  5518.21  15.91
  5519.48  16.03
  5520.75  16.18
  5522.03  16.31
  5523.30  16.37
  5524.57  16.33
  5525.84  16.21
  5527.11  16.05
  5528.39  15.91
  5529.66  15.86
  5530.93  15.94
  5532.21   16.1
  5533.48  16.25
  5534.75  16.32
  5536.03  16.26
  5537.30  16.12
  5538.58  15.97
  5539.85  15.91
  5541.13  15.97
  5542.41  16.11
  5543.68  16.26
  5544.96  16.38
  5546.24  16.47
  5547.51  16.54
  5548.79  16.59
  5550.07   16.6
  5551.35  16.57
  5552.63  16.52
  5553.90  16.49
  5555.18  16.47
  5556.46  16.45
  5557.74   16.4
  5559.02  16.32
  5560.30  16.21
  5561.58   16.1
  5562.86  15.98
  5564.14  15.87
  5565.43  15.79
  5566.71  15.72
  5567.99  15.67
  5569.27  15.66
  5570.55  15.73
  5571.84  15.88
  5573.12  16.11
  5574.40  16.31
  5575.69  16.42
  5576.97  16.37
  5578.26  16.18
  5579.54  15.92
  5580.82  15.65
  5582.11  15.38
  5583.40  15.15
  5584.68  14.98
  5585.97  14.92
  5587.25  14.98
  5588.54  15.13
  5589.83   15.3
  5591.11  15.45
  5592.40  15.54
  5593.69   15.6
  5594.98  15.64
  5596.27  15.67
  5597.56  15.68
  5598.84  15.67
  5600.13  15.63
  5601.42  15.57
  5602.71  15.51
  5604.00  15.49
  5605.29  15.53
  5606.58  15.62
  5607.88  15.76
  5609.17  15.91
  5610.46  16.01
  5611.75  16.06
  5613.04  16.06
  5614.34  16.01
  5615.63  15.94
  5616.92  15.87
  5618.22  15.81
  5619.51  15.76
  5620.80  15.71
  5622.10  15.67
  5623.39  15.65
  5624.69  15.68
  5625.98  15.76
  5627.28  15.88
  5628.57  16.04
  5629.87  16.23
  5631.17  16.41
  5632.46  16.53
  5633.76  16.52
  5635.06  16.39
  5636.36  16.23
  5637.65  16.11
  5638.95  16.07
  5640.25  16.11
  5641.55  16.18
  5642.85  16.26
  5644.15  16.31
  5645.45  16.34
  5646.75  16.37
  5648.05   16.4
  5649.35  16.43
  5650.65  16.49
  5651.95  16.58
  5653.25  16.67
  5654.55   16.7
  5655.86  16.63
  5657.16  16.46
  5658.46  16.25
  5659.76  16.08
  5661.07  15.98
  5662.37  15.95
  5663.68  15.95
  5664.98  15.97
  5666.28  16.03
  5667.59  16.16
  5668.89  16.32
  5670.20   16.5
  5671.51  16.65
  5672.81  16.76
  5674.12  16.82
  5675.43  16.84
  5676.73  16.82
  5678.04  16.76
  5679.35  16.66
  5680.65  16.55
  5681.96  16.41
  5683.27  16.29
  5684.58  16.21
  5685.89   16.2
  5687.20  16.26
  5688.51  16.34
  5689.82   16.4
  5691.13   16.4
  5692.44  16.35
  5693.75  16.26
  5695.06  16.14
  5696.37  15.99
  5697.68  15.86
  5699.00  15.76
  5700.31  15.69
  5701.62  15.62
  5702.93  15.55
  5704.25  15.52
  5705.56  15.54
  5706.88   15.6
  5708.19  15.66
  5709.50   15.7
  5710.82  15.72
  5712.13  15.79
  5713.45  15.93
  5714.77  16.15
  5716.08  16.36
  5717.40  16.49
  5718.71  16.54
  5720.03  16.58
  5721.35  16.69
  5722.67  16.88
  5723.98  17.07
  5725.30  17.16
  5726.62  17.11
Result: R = 1.3 angstrom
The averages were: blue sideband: 16.2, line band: 15.9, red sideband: 16.3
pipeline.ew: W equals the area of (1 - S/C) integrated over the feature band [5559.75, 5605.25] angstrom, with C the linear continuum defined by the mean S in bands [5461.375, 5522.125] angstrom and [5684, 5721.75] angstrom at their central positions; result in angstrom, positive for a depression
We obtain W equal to 0.8 angstrom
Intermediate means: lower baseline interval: 15.9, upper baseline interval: 16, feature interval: 15.7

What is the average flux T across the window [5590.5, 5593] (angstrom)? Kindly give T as 15.5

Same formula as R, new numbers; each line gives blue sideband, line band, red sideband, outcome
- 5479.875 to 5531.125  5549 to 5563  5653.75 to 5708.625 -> -0.26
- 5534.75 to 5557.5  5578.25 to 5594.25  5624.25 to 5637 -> 0.88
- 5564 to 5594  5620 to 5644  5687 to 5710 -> -0.47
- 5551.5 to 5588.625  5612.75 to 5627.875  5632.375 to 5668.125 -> 0.31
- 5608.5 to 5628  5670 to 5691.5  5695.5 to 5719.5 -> -0.89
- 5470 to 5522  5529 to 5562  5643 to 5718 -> -0.62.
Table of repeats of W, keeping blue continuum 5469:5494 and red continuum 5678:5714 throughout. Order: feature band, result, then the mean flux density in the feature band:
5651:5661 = -0.28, 16.4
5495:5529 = -0.16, 16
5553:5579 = -0.30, 16.1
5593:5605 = 0.26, 15.6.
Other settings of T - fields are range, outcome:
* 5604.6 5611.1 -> 15.8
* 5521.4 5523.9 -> 16.4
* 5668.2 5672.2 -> 16.5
